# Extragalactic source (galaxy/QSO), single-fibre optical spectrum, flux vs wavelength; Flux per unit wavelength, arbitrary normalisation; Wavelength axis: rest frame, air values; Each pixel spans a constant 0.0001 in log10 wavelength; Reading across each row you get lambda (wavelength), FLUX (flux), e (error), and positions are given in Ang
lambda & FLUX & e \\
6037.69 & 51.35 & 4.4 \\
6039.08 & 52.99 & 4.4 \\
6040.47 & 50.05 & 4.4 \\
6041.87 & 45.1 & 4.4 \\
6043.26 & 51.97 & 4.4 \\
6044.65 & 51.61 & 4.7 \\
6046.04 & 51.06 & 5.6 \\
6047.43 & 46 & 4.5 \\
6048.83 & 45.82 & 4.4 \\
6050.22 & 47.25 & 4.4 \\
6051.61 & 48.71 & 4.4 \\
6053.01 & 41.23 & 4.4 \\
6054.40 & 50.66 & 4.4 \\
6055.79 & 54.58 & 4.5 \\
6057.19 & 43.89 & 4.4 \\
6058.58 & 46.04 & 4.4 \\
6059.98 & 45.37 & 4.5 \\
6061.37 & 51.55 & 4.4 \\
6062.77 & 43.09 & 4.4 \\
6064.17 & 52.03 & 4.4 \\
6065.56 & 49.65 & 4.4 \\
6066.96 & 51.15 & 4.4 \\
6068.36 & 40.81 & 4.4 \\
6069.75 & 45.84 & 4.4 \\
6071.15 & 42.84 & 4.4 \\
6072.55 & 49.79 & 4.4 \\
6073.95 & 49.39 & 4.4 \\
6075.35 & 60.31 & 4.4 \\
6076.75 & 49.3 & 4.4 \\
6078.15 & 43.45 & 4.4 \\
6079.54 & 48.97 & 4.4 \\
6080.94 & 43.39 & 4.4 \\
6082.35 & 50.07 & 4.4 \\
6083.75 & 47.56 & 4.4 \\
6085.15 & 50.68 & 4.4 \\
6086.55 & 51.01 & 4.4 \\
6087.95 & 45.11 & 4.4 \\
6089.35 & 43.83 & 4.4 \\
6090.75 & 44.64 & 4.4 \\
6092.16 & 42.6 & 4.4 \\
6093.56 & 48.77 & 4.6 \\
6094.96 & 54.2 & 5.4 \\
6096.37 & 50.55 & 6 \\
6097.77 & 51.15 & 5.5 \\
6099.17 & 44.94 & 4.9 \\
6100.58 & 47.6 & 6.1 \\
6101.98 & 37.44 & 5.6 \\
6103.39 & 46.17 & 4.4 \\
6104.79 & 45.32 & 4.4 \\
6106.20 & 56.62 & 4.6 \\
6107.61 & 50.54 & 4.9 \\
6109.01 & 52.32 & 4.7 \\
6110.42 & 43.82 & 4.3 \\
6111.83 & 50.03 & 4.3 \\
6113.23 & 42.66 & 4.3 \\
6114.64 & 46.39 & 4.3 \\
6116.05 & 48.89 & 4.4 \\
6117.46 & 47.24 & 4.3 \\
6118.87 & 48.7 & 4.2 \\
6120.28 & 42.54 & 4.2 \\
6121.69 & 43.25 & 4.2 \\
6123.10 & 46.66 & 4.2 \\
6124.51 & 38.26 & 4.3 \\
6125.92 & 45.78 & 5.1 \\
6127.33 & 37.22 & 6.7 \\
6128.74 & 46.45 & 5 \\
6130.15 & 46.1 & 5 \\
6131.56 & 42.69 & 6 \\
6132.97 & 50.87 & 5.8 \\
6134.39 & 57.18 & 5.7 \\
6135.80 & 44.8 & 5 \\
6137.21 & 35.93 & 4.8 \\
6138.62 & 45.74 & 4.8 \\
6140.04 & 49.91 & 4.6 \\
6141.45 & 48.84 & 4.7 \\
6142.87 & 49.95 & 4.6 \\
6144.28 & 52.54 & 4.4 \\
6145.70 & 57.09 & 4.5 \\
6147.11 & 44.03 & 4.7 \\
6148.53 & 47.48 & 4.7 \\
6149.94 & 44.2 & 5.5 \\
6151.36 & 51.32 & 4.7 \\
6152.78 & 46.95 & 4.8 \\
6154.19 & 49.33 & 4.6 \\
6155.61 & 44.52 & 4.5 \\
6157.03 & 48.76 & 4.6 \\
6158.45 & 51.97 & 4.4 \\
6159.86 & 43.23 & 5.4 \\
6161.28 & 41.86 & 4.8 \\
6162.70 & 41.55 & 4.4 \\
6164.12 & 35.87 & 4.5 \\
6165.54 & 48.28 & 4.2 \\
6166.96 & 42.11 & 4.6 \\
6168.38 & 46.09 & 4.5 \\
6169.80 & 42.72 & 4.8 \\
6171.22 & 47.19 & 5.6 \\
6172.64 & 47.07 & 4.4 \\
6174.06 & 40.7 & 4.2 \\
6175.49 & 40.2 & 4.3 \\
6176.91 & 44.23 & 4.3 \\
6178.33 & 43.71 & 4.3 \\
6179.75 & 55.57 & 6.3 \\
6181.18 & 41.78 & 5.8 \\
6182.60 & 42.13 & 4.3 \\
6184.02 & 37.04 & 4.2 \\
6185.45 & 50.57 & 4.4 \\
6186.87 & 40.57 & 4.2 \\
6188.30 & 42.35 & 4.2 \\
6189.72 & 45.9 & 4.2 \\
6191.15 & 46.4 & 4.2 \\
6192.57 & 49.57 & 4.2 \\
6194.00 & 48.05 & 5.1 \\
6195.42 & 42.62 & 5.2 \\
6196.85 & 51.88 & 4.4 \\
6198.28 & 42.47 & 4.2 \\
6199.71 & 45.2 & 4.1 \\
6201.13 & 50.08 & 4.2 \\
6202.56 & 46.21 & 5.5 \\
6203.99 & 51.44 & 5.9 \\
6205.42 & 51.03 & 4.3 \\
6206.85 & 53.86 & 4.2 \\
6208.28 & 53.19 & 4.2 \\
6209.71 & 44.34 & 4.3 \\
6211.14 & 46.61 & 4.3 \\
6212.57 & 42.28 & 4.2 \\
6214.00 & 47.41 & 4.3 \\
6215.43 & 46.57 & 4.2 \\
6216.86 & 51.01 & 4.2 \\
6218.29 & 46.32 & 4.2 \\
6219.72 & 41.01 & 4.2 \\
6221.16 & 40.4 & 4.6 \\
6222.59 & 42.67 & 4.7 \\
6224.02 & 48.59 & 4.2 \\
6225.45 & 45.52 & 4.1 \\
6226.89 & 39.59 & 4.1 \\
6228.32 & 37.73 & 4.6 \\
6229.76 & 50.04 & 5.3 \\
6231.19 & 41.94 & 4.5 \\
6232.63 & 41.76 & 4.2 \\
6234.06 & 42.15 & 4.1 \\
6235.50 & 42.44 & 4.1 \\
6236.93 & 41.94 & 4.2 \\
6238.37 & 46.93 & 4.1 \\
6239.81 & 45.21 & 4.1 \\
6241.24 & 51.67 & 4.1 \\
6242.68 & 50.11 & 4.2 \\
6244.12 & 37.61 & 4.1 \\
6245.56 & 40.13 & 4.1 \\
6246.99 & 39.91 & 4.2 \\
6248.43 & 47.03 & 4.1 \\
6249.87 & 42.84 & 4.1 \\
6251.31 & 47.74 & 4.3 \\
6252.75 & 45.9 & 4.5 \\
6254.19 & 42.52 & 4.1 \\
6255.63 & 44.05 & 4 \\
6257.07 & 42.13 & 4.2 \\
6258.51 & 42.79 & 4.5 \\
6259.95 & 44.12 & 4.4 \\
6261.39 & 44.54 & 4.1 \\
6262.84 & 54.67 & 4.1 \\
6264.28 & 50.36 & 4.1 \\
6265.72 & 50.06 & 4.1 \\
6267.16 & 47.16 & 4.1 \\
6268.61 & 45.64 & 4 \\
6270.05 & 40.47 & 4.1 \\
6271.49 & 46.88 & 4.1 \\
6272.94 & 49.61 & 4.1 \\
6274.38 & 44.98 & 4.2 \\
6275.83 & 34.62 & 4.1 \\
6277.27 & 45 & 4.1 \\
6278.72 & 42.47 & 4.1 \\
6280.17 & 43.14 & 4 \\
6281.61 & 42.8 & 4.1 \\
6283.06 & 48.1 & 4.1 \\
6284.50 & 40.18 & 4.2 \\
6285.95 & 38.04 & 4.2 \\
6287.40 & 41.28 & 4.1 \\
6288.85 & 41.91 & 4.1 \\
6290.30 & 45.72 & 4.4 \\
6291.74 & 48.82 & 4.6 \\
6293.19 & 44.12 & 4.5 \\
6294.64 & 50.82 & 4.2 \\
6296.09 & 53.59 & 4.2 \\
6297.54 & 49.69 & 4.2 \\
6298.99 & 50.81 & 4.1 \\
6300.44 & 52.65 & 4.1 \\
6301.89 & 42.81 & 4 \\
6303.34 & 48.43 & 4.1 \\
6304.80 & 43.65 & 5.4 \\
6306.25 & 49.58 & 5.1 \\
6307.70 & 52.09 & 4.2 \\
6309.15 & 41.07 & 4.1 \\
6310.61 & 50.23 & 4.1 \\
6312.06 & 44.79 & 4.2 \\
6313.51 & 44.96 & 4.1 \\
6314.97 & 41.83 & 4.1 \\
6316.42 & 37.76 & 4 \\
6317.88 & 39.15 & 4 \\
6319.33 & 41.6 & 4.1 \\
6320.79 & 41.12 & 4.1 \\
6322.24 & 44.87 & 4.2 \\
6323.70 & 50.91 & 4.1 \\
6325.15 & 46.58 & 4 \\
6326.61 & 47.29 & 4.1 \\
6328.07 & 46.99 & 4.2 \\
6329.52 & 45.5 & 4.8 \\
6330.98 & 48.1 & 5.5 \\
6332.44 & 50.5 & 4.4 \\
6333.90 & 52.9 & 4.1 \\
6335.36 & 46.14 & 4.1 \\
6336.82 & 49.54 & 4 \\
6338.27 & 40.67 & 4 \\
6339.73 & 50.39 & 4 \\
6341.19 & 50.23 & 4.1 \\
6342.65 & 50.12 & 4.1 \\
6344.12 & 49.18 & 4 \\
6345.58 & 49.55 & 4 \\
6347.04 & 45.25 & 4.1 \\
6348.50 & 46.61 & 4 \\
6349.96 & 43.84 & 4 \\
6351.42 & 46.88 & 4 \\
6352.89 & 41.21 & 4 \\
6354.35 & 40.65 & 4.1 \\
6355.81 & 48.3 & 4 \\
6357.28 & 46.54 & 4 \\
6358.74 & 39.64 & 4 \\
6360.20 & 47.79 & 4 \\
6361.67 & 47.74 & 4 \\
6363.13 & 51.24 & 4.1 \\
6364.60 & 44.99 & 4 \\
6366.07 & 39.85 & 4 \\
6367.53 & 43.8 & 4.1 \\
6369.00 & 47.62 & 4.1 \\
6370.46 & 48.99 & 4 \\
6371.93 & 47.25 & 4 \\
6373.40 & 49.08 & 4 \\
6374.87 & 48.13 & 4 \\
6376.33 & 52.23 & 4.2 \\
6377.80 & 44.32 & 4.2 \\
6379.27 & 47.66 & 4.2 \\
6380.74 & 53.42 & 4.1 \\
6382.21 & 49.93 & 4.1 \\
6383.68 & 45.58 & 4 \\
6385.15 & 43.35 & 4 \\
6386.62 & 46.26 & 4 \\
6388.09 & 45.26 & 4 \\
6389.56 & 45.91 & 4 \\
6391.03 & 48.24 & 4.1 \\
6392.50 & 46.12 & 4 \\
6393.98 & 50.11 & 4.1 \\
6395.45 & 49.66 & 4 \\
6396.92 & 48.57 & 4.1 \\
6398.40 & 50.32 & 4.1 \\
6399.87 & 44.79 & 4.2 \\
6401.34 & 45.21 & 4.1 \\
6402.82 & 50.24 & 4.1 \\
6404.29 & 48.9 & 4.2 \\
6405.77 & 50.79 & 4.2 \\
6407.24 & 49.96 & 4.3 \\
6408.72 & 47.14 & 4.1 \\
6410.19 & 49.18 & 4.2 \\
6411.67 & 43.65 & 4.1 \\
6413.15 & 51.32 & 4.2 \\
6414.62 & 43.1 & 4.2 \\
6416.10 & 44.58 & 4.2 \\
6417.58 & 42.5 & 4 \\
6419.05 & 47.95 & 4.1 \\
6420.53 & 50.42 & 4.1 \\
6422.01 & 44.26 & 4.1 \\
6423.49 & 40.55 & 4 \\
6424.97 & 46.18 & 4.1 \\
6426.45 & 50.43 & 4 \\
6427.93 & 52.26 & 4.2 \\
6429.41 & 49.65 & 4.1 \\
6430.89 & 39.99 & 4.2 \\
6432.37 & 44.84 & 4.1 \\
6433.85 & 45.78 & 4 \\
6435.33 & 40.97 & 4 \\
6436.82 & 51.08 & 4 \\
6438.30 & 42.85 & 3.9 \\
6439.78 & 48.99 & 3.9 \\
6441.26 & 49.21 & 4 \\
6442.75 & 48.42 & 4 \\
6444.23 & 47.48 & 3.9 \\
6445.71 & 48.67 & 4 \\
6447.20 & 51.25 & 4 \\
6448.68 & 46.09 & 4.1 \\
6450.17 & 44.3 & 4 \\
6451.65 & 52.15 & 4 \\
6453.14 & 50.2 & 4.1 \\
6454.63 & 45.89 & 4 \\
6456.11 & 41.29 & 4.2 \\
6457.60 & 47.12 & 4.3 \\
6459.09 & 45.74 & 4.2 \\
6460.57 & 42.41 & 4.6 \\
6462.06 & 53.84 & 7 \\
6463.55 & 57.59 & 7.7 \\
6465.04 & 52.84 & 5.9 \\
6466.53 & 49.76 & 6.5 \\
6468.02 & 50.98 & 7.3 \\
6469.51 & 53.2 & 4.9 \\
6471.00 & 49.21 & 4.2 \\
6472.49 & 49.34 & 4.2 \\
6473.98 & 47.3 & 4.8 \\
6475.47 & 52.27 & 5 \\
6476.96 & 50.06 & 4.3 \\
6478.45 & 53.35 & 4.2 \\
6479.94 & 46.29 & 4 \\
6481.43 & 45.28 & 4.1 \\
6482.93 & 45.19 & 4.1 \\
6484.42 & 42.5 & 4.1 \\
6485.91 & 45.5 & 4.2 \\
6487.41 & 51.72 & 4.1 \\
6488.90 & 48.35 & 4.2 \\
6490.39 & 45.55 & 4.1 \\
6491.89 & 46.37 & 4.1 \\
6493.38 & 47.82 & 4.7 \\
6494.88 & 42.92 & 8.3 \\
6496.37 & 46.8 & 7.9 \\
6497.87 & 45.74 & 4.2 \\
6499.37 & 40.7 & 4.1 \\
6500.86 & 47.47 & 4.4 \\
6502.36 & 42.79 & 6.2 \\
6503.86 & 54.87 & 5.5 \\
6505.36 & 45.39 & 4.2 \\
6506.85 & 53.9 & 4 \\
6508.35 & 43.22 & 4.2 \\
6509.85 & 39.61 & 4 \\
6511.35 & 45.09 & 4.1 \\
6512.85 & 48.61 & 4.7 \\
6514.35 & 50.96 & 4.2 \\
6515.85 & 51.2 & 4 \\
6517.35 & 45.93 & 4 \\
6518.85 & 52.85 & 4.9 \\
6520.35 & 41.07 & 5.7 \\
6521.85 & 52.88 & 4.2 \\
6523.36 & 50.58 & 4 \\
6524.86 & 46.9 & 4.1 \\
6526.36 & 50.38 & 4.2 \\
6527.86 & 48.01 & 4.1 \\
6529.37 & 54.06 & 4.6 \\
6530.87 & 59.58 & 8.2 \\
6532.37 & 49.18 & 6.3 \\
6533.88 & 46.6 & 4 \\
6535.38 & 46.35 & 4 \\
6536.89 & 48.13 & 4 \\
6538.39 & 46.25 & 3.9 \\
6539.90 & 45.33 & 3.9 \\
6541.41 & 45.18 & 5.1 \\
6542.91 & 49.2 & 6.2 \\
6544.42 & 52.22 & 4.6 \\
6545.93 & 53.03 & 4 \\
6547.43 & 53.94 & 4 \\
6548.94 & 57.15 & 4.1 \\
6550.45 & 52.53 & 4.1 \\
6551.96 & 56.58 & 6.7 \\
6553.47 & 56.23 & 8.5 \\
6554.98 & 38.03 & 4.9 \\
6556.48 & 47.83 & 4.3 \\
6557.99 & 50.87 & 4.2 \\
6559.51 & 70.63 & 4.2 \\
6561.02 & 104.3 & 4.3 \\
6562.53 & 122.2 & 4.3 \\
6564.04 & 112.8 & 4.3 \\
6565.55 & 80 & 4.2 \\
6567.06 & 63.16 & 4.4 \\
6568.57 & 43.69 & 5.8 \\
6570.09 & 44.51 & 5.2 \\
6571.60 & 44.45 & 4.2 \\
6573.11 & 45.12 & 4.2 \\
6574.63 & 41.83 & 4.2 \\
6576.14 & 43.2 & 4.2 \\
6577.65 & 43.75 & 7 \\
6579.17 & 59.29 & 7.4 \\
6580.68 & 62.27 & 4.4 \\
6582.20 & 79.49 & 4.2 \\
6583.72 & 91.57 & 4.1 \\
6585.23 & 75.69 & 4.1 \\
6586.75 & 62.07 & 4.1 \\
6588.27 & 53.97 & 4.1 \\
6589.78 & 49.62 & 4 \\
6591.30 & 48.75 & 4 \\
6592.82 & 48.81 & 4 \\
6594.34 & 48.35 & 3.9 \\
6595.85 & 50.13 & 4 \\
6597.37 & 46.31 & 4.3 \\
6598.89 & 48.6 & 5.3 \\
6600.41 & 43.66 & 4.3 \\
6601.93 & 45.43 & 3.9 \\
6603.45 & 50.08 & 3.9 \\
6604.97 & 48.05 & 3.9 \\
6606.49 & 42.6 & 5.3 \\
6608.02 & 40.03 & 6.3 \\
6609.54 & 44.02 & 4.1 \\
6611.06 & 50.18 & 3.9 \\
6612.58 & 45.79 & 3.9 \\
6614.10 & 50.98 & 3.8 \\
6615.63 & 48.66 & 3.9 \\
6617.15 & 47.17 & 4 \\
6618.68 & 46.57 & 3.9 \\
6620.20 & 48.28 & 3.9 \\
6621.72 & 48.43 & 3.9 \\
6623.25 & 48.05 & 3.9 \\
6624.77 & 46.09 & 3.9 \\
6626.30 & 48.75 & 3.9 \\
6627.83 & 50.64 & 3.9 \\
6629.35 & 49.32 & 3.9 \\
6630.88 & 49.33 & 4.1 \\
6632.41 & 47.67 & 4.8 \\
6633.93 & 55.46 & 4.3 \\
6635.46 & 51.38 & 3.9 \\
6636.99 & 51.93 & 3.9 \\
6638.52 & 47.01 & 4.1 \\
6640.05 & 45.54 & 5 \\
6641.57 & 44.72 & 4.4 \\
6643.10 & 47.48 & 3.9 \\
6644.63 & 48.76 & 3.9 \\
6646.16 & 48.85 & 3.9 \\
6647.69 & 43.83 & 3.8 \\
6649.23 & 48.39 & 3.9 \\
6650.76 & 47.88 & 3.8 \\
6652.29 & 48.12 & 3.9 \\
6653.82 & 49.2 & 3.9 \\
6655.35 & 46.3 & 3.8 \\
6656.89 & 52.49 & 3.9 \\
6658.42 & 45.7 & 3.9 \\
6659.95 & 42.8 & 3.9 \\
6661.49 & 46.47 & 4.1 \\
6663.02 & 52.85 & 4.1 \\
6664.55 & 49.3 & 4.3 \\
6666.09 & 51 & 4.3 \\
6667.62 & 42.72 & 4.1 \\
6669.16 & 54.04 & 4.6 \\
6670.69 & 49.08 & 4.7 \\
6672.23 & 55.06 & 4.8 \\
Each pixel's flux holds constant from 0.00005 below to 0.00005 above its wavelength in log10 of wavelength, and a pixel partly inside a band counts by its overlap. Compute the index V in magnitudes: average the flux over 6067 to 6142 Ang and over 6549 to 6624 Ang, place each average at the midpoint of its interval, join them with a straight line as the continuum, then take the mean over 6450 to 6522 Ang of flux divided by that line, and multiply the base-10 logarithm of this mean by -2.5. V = 0.13 mag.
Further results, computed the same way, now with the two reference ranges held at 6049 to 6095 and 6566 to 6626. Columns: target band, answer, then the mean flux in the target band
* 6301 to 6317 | 0.09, 45.3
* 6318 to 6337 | 0.06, 46.8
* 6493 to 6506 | 0.10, 46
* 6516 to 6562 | -0.04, 52.7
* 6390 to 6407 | 0.03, 48.4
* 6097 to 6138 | 0.04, 46.1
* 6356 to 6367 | 0.09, 45.5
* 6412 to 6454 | 0.07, 46.9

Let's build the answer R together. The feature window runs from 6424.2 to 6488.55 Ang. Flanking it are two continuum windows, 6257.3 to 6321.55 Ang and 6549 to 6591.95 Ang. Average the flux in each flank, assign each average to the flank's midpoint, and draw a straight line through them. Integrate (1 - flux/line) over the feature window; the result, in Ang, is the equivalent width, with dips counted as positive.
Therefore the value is 8.4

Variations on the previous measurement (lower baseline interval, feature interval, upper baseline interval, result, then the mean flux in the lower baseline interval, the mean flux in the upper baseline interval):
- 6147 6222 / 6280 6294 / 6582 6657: 1.0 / 45.8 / 50.2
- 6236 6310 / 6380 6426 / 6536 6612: 2.5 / 45.5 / 56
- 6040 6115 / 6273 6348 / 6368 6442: 2.3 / 47.9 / 47.3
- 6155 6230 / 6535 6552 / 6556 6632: 1.2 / 45.4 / 55.5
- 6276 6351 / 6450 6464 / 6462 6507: 0.0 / 46.1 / 48.4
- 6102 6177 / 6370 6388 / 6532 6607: 1.3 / 46.2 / 56.3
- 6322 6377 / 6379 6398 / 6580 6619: 0.1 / 47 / 52.7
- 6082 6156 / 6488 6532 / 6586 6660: 0.1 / 47.1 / 48.3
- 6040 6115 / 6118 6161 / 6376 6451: 0.9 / 47.9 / 47.2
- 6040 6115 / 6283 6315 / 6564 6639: 2.1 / 47.9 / 52.1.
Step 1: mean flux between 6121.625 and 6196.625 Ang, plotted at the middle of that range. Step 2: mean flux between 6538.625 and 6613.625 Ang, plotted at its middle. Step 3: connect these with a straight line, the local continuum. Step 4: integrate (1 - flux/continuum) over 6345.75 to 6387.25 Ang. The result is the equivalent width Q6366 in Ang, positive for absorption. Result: 3.61 Ang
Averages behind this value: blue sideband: 45.6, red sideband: 56.1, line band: 46.4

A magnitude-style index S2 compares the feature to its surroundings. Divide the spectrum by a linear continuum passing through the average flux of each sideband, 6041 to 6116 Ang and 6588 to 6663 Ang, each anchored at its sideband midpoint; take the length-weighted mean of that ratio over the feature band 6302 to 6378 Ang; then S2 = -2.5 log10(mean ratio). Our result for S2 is 0.04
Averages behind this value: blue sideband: 47.8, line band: 46.3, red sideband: 47.9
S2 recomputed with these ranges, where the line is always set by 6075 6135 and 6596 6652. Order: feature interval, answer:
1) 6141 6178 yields 0.03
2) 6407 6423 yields 0.02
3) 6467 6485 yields -0.03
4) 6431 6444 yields 0.03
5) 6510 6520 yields -0.01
